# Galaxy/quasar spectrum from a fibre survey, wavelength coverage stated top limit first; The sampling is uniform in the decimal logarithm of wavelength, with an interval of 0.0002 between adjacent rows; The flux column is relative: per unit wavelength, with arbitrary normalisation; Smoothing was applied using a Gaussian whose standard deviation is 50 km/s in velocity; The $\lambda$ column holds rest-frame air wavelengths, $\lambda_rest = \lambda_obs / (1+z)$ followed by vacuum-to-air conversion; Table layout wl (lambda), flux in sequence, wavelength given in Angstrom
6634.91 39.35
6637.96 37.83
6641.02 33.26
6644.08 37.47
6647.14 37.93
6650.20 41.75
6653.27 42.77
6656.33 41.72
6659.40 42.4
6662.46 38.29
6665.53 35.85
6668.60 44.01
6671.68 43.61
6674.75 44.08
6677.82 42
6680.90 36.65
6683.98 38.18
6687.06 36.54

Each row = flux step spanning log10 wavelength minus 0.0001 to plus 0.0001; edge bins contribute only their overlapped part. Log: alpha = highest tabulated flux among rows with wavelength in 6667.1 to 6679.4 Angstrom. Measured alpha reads 44.08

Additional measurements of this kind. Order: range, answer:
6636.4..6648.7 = 37.93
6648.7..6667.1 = 42.77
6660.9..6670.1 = 44.01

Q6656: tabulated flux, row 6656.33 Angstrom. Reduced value 41.72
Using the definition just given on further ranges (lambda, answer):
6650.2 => 41.75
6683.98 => 38.18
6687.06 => 36.54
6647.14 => 37.93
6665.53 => 35.85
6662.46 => 38.29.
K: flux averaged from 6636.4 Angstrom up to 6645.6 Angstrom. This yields 36.2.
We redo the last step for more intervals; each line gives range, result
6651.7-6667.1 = 40.2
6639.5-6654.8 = 38.6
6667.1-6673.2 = 43.7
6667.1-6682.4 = 42.1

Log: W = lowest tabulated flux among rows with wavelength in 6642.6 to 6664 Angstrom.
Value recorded 37.47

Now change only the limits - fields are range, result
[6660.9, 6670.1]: 35.85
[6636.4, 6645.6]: 33.26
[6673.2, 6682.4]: 36.65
